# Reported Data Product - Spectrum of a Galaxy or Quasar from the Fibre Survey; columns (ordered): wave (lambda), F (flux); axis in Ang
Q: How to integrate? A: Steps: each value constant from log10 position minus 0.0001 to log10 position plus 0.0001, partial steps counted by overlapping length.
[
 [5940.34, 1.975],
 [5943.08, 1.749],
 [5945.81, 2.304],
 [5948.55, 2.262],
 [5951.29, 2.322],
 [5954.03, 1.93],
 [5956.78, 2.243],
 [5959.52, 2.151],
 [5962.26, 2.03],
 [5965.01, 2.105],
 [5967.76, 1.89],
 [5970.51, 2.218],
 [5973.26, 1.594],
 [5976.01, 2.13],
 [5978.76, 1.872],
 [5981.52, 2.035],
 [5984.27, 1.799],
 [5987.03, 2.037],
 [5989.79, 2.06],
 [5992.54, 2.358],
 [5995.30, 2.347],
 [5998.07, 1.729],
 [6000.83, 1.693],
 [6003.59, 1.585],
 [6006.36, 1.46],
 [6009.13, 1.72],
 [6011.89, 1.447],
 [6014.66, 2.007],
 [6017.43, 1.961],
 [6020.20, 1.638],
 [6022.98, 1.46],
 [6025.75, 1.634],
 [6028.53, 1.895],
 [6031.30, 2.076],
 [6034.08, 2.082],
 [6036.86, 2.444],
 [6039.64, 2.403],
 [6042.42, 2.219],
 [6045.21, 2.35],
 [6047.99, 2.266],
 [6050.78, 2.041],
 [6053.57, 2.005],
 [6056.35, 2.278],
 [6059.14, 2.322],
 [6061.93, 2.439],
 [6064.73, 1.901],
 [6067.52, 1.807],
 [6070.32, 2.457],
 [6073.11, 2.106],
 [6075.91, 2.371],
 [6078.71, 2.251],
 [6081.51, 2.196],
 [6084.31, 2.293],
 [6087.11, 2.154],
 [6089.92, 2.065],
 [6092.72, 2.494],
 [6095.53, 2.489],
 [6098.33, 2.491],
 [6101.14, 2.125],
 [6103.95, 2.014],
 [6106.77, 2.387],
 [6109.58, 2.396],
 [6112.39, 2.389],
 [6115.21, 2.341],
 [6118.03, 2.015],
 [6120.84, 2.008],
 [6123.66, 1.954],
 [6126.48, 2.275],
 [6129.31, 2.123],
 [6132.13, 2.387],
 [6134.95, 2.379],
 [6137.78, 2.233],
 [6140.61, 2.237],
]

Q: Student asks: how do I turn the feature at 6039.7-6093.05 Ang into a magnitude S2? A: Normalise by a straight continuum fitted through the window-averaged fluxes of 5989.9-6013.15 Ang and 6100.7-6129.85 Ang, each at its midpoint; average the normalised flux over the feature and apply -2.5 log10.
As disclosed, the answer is -0.10 mag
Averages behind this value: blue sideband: 1.81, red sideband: 2.19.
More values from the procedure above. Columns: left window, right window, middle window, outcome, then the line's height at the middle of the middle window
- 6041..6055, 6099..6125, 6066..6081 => -0.01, 2.18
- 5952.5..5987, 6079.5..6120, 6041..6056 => -0.01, 2.17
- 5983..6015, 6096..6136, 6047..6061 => -0.08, 2.03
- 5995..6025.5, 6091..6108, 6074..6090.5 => -0.01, 2.21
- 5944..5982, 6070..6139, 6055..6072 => 0.00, 2.2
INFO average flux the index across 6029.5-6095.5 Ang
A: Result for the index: 2.22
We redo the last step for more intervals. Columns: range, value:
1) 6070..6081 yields 2.27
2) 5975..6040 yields 1.9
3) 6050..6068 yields 2.13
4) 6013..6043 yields 1.97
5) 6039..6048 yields 2.31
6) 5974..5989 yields 1.96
